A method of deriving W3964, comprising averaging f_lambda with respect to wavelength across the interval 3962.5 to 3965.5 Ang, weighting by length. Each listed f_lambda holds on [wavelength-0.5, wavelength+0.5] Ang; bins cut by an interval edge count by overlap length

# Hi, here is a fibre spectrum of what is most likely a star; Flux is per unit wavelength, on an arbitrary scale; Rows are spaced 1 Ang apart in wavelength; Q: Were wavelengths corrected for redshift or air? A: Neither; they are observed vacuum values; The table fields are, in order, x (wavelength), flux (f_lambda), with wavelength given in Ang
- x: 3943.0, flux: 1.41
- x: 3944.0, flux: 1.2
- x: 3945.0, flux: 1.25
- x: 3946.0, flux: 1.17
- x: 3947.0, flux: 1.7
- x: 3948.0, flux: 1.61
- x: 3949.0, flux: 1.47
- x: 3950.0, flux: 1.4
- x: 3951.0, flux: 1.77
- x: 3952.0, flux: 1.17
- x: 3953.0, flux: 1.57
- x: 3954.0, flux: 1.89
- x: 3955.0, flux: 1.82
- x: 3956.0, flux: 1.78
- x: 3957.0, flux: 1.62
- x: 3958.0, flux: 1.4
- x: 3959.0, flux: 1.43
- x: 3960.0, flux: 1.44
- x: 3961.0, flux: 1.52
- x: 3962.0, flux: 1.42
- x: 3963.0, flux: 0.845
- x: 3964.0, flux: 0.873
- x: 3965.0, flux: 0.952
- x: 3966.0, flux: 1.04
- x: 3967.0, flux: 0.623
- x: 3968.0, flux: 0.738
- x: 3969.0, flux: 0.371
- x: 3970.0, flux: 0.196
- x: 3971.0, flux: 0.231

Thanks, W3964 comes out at 0.89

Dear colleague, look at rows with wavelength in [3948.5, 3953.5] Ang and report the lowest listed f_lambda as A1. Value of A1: 1.17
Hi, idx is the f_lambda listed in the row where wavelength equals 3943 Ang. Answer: 1.41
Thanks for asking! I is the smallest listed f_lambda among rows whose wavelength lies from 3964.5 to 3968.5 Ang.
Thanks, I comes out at 0.623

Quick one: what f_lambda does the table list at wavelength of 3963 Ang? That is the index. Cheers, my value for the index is 0.845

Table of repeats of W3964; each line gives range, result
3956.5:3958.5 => 1.51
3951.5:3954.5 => 1.54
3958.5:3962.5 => 1.45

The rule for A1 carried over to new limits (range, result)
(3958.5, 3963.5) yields 0.845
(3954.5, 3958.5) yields 1.4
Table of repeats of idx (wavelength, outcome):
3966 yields 1.04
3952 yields 1.17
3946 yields 1.17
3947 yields 1.7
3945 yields 1.25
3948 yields 1.61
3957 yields 1.62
